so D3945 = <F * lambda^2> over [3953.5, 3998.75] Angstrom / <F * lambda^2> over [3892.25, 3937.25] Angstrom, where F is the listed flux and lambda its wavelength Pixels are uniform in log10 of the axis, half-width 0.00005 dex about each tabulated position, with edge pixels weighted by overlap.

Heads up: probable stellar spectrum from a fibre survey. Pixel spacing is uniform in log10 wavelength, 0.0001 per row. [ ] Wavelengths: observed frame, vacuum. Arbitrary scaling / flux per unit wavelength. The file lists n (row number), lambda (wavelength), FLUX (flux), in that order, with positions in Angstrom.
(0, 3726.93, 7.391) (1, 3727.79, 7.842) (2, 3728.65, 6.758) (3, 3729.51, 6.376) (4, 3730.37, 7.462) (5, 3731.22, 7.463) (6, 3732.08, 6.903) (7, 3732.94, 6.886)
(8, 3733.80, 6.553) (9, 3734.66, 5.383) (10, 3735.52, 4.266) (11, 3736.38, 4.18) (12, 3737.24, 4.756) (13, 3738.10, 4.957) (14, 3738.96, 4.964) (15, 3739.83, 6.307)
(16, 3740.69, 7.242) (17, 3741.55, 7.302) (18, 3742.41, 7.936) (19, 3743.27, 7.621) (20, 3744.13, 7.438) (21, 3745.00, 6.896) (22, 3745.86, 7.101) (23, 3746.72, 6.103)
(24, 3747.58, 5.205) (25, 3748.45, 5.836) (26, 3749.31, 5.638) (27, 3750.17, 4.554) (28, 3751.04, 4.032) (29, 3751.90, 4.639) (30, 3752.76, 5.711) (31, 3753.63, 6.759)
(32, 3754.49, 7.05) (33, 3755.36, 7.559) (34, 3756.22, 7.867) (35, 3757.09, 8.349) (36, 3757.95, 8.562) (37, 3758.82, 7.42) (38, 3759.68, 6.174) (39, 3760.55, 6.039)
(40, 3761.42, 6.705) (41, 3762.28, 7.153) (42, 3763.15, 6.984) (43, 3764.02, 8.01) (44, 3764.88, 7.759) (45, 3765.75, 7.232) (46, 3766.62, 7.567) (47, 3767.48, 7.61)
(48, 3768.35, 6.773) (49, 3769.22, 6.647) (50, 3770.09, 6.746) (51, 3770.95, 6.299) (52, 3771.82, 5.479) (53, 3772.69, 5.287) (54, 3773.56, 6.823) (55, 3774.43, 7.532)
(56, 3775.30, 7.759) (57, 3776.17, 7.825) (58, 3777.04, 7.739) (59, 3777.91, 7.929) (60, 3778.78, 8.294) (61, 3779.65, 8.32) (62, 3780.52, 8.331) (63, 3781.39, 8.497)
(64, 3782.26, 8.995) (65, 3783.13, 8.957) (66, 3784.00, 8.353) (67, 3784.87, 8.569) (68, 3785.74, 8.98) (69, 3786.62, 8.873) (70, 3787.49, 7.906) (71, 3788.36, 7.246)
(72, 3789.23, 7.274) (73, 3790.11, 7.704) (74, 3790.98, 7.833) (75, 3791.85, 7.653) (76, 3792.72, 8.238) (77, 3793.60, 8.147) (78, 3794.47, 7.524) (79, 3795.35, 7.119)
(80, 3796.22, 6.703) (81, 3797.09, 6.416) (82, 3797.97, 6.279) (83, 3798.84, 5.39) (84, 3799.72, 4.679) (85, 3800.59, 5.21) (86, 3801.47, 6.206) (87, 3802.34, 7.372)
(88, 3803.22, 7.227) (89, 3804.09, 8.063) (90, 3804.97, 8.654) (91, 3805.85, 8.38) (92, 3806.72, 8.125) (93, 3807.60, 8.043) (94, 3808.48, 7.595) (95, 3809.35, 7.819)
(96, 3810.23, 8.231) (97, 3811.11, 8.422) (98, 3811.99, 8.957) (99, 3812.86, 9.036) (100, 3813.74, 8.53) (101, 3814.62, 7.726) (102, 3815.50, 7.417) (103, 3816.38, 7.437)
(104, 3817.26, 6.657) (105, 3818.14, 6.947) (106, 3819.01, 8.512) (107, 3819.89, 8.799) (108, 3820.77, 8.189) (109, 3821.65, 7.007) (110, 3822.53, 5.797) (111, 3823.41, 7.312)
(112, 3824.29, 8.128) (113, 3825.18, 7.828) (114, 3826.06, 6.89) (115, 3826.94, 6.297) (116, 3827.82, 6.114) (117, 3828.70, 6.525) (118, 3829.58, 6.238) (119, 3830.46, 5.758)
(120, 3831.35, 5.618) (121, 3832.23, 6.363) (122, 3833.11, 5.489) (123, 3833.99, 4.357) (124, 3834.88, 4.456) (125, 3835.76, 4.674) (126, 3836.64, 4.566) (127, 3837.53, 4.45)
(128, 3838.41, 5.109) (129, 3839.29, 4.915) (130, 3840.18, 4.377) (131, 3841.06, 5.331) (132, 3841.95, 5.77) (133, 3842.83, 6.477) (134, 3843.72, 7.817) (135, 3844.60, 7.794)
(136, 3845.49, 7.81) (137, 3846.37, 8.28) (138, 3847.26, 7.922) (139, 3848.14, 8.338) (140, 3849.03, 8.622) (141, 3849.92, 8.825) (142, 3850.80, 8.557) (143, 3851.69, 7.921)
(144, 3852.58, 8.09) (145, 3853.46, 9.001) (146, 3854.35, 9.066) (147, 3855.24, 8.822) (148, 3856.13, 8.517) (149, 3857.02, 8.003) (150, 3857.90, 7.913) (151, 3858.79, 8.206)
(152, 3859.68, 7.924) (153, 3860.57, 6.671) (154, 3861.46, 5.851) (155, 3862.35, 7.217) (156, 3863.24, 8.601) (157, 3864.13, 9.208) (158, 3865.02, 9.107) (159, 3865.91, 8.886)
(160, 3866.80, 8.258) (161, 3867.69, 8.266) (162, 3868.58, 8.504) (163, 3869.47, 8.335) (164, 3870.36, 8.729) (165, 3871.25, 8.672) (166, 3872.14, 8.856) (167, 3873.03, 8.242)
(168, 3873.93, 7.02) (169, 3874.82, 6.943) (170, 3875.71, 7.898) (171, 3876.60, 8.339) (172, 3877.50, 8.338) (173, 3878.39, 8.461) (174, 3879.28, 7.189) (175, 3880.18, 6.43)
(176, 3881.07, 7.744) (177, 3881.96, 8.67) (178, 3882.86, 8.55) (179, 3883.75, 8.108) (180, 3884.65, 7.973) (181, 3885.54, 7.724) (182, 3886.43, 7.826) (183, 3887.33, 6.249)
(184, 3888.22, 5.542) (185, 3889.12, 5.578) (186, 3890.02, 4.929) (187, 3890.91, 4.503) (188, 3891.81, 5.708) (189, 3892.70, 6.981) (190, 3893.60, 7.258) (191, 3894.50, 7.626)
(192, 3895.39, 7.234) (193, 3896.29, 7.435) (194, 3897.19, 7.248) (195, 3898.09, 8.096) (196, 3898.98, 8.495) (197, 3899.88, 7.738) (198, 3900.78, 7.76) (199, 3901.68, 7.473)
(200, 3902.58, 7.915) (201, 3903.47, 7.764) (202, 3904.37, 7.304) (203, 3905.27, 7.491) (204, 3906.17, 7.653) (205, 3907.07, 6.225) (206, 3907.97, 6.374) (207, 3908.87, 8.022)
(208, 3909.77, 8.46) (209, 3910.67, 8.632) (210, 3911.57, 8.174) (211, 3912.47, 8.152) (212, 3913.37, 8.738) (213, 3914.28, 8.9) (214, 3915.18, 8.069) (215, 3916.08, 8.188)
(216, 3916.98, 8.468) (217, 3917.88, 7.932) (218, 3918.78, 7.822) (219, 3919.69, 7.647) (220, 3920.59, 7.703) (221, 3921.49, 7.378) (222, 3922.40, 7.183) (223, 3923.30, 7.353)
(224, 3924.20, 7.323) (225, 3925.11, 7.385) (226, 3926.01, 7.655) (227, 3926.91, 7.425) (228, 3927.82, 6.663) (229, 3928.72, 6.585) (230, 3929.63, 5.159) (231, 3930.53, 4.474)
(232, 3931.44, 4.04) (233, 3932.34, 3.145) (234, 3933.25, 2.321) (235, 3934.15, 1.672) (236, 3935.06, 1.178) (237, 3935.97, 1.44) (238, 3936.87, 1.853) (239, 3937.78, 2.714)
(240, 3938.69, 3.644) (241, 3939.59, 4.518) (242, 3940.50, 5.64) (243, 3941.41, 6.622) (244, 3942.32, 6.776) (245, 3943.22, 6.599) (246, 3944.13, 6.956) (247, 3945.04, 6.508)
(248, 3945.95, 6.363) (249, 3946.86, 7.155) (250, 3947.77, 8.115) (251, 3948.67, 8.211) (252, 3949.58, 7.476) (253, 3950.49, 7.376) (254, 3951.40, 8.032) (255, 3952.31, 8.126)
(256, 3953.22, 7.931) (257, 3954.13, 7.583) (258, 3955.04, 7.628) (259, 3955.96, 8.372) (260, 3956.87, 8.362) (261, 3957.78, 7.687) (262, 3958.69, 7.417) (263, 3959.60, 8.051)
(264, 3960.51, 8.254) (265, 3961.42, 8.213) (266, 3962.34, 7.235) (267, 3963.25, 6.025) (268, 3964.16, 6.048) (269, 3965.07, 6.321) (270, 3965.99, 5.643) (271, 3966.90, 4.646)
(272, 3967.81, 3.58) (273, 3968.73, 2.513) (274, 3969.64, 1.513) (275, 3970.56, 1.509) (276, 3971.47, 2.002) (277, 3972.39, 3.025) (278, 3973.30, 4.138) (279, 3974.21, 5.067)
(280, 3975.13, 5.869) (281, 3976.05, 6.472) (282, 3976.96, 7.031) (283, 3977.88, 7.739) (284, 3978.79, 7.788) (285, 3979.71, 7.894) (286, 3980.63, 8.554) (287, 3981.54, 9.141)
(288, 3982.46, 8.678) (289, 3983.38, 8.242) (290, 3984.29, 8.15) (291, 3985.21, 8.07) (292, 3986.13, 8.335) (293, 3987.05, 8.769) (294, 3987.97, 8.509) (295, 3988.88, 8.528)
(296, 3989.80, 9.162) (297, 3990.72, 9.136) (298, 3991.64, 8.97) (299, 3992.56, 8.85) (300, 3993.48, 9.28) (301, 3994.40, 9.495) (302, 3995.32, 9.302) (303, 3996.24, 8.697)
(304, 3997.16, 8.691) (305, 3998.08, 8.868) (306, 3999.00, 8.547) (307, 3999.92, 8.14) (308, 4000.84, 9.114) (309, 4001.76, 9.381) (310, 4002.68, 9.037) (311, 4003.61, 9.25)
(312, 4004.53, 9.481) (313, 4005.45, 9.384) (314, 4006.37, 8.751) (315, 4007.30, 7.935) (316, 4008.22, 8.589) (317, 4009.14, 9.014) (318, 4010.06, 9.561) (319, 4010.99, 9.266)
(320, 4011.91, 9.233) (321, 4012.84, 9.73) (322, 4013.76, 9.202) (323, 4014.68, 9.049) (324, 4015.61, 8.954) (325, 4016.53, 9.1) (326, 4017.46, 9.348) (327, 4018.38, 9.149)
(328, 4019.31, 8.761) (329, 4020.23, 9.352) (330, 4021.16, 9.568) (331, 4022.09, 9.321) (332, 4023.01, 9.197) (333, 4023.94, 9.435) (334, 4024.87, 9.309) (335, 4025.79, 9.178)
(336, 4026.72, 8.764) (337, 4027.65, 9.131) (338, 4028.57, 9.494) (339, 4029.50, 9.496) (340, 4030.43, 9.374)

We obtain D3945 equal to 1.1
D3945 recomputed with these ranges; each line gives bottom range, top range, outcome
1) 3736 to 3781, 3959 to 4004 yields 1.21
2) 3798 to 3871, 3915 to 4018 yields 1.05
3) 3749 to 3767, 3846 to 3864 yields 1.27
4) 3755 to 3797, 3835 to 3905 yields 1.04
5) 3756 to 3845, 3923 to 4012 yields 1.06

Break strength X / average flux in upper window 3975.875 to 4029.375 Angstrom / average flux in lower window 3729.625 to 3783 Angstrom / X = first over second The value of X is 1.3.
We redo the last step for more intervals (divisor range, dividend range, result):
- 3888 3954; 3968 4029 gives 1.23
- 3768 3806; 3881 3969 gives 0.91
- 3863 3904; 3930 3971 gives 0.74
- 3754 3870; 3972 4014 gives 1.13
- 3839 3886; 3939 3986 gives 0.84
